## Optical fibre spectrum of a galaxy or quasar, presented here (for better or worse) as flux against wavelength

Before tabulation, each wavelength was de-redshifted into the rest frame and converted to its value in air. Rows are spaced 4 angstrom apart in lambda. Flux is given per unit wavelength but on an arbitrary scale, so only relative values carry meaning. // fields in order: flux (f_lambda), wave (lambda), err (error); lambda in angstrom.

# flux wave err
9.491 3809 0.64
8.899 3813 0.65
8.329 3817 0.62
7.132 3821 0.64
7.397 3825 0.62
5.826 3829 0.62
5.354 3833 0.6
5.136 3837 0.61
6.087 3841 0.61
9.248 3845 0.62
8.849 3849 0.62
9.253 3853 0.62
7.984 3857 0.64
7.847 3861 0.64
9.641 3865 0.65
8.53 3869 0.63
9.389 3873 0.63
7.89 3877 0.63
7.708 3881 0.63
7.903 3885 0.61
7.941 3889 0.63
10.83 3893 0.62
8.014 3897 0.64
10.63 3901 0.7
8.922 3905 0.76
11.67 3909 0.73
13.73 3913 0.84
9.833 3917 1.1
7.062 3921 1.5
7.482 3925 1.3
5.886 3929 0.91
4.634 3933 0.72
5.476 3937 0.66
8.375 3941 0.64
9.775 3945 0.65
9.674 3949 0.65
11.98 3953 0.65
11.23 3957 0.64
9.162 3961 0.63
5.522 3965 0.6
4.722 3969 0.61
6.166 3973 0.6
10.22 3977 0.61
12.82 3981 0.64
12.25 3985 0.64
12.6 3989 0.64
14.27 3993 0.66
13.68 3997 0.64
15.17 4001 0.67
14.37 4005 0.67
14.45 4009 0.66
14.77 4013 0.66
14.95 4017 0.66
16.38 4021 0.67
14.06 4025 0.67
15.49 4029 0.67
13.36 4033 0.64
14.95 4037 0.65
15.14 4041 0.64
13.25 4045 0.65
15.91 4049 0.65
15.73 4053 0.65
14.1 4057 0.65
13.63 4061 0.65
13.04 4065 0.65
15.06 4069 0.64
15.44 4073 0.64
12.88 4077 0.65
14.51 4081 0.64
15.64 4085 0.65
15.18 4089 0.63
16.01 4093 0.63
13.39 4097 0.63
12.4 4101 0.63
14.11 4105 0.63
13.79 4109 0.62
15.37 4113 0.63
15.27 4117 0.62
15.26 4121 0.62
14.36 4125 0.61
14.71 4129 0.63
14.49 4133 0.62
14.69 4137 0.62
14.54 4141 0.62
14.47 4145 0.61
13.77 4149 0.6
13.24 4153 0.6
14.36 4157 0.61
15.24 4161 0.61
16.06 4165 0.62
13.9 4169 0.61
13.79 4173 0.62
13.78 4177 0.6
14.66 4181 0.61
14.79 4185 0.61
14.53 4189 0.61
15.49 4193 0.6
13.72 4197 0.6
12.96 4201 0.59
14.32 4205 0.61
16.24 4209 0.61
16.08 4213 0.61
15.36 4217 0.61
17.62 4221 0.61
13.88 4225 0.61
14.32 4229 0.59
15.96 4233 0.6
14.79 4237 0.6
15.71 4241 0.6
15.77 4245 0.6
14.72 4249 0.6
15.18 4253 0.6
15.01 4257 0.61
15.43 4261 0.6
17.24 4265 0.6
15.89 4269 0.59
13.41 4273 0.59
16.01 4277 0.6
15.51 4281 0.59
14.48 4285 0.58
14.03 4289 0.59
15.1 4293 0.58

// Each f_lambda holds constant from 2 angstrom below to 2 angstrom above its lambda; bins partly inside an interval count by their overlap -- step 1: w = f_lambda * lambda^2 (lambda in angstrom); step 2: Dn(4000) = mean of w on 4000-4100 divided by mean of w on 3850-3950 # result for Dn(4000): 1.83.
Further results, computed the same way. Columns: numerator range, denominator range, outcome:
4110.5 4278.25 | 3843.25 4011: 1.77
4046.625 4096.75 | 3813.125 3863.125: 2.23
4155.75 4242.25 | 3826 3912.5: 2.08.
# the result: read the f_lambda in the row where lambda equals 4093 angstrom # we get 16.01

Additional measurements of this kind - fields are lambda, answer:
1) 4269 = 15.89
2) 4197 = 13.72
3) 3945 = 9.775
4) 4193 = 15.49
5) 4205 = 14.32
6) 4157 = 14.36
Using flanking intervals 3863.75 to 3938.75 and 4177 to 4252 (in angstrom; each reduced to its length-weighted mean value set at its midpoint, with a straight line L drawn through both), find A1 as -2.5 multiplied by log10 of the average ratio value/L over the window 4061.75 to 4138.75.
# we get -0.15 mag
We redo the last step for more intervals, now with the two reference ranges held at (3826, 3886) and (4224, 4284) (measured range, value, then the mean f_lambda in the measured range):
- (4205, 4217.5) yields -0.09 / 15.7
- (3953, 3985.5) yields 0.10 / 9.04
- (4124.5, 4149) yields -0.11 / 14.5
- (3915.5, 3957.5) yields 0.14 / 8.19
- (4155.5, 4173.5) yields -0.09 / 14.8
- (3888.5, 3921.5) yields -0.16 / 10.1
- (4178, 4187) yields -0.05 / 14.6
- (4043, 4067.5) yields -0.23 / 14.3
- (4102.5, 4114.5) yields -0.14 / 14.3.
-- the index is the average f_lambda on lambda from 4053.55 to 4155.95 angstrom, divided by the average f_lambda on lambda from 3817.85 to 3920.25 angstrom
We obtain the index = 1.70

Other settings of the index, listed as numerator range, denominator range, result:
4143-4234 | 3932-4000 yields 1.51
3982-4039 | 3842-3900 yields 1.66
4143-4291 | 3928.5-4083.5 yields 1.22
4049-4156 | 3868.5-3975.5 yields 1.69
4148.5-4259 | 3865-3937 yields 1.72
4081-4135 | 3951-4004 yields 1.35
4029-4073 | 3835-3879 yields 1.78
